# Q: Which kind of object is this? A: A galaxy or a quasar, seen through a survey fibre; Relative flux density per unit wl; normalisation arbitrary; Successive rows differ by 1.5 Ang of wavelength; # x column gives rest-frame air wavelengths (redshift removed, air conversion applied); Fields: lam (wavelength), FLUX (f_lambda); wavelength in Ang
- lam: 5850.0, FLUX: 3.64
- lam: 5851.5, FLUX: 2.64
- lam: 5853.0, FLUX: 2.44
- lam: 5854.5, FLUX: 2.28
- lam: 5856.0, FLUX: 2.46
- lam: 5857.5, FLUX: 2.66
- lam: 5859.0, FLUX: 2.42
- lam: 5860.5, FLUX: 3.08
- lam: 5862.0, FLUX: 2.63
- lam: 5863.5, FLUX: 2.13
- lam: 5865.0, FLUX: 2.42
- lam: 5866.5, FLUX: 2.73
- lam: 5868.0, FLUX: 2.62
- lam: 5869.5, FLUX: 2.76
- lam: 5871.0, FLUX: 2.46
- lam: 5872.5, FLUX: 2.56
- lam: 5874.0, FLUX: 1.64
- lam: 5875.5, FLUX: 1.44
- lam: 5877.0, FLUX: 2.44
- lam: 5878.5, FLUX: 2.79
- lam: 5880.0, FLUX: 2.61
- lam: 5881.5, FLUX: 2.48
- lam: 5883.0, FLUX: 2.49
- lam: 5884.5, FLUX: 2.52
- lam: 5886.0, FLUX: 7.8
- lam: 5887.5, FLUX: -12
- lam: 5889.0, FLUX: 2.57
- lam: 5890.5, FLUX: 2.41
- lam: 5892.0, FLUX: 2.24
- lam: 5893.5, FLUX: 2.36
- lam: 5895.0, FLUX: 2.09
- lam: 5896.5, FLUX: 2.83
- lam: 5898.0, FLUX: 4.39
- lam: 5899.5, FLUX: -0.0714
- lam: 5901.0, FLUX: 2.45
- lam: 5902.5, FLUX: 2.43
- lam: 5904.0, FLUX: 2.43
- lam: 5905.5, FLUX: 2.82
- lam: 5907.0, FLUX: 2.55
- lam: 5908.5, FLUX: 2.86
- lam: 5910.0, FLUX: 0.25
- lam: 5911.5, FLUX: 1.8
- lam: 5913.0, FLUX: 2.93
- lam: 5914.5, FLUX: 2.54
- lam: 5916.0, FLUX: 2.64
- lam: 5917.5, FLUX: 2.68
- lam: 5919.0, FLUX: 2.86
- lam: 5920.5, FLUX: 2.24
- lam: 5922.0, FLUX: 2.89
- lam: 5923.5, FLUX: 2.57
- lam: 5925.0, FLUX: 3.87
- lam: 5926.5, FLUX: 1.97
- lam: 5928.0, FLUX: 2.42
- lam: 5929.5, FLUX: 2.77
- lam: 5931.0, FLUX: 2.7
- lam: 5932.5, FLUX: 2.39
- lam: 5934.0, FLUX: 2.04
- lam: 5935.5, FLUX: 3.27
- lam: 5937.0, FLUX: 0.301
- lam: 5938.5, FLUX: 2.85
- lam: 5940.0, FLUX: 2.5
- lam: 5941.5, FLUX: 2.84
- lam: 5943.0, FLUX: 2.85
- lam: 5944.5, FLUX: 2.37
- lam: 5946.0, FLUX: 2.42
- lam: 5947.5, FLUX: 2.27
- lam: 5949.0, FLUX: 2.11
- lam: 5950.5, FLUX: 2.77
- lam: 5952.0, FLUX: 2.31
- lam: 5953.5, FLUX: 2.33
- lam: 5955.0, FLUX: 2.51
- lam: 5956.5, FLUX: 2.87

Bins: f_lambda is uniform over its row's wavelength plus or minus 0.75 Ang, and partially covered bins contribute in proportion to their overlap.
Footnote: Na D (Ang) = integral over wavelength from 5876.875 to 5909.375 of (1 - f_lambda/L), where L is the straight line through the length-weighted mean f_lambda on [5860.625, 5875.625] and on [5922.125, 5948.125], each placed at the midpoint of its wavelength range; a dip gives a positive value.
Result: 5.2 Ang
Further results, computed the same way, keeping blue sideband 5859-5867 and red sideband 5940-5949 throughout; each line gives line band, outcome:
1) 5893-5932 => 1.0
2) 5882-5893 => 5.8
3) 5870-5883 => 1.2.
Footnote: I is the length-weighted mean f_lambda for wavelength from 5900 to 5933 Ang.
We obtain 2.48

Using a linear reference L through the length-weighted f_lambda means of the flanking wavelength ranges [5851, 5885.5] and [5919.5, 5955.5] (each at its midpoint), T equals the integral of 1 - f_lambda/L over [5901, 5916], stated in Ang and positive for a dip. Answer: 1.1 Ang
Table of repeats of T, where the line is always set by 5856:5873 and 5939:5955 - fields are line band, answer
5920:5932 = -0.8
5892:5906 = 0.8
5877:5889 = 5.5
